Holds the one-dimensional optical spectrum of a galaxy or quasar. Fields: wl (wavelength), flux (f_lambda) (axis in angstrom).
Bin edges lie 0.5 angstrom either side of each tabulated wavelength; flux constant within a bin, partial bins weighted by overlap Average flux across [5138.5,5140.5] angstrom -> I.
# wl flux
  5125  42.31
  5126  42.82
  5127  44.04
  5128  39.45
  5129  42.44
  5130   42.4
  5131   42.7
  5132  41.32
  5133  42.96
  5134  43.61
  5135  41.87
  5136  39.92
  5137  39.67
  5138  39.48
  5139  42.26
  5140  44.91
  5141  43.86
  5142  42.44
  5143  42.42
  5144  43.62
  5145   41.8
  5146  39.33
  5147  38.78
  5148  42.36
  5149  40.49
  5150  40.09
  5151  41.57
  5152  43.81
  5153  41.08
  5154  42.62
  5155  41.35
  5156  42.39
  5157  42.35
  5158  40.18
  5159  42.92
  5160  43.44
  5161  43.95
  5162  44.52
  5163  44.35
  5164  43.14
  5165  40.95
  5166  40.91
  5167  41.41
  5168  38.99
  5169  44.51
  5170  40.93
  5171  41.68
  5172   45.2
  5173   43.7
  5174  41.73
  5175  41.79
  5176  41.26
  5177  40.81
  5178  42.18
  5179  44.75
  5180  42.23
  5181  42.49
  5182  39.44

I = 43.6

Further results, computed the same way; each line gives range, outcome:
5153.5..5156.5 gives 42.1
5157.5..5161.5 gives 42.6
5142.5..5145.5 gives 42.6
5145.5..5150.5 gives 40.2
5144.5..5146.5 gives 40.6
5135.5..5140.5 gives 41.2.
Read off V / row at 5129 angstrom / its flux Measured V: 42.44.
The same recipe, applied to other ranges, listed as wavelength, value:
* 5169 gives 44.51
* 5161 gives 43.95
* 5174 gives 41.73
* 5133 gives 42.96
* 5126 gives 42.82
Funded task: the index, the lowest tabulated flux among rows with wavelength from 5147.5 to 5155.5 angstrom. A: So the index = 40.09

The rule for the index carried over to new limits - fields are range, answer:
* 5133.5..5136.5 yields 39.92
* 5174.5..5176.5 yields 41.26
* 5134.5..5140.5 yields 39.48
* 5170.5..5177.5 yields 40.81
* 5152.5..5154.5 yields 41.08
